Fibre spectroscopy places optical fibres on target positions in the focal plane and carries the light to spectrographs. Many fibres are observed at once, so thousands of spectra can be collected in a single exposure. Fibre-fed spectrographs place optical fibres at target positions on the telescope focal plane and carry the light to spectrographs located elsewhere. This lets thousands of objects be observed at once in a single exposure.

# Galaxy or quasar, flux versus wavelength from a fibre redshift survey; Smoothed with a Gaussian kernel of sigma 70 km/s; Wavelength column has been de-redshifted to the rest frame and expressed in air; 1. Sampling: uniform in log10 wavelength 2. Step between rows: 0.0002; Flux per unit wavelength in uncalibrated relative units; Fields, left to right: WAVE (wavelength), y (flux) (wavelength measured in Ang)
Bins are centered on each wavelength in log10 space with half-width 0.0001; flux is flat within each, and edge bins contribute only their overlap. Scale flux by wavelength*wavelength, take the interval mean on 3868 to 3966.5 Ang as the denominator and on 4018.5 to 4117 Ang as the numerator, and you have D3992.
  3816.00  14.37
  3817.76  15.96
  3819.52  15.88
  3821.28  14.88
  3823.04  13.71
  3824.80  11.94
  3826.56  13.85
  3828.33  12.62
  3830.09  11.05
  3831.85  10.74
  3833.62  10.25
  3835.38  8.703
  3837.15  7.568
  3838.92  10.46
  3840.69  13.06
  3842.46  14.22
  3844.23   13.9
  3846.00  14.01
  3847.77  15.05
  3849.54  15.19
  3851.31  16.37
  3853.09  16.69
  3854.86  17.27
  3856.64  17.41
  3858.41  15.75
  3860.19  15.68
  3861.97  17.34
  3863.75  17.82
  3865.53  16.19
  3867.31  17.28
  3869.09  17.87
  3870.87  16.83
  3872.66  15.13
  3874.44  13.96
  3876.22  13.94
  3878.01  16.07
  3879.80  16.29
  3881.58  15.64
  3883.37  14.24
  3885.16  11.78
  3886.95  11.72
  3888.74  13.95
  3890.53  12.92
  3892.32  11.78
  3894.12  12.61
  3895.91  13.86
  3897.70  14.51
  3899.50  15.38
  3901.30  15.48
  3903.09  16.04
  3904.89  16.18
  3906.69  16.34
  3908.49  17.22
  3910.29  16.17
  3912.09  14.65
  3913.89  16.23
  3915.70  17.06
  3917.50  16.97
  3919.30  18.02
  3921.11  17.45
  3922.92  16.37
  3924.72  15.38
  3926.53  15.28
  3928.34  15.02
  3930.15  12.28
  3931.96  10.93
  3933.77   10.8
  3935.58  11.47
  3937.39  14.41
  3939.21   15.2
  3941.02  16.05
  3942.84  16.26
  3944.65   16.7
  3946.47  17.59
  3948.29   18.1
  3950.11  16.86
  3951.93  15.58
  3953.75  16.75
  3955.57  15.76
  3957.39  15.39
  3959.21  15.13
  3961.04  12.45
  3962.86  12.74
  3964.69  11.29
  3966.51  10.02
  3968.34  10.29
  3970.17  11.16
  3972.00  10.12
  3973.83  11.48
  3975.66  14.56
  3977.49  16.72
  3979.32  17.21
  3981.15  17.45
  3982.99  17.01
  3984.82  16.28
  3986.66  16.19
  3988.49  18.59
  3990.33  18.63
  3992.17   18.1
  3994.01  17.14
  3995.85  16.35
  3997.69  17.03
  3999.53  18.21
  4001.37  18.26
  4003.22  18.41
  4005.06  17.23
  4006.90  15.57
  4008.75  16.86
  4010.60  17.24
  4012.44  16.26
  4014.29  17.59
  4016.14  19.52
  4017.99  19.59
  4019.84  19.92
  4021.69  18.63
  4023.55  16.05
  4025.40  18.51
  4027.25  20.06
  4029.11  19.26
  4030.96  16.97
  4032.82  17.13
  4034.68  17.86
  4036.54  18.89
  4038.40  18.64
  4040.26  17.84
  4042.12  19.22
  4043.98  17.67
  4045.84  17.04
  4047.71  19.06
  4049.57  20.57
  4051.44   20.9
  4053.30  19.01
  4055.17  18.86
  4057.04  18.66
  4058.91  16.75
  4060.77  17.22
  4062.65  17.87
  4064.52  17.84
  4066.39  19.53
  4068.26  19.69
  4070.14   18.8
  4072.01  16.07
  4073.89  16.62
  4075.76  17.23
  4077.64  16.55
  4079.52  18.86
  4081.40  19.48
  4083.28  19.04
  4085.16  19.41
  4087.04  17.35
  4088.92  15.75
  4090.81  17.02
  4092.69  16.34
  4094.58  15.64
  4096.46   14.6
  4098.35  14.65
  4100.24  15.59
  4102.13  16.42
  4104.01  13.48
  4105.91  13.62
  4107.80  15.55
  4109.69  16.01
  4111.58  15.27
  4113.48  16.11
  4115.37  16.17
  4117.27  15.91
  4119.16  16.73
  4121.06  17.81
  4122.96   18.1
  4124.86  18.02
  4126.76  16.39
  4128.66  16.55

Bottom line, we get 1.26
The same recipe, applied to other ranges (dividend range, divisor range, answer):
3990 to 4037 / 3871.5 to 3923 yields 1.26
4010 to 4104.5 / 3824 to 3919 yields 1.34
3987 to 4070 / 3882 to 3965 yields 1.29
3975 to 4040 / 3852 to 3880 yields 1.16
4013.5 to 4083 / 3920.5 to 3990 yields 1.31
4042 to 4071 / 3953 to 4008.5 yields 1.26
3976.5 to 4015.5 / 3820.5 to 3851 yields 1.50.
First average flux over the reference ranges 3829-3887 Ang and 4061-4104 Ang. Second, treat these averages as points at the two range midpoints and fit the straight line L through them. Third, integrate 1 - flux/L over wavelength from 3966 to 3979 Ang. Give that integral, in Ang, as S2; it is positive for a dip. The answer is 2.9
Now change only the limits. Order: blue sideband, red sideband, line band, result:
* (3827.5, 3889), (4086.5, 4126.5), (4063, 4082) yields -2.7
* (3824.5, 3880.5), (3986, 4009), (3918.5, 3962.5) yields 2.9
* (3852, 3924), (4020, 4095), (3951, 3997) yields 5.4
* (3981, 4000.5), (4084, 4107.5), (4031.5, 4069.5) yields -4.6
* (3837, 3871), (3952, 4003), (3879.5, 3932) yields 1.3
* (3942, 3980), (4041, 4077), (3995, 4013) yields -1.2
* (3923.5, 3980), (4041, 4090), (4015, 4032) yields -2.0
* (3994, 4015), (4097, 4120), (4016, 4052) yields -4.2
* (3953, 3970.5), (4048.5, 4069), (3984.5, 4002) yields -3.0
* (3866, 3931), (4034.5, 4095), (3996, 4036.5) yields -1.5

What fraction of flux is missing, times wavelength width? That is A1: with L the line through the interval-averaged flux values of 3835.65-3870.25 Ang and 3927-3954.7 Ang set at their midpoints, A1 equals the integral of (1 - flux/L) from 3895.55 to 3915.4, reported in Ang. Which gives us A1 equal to -1.0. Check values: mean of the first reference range 15.1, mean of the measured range 15.7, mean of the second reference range 14.9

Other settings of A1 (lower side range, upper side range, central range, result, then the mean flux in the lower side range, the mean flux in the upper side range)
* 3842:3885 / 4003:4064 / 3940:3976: 6.1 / 15.8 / 18.2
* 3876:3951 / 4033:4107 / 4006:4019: -0.7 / 15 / 17.6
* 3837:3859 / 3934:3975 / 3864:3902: -0.7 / 14.6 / 14.1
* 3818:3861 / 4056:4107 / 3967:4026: -2.7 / 13.6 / 17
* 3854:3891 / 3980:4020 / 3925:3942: 3.0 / 15.5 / 17.6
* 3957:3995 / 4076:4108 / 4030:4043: -2.1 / 14.7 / 16.5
